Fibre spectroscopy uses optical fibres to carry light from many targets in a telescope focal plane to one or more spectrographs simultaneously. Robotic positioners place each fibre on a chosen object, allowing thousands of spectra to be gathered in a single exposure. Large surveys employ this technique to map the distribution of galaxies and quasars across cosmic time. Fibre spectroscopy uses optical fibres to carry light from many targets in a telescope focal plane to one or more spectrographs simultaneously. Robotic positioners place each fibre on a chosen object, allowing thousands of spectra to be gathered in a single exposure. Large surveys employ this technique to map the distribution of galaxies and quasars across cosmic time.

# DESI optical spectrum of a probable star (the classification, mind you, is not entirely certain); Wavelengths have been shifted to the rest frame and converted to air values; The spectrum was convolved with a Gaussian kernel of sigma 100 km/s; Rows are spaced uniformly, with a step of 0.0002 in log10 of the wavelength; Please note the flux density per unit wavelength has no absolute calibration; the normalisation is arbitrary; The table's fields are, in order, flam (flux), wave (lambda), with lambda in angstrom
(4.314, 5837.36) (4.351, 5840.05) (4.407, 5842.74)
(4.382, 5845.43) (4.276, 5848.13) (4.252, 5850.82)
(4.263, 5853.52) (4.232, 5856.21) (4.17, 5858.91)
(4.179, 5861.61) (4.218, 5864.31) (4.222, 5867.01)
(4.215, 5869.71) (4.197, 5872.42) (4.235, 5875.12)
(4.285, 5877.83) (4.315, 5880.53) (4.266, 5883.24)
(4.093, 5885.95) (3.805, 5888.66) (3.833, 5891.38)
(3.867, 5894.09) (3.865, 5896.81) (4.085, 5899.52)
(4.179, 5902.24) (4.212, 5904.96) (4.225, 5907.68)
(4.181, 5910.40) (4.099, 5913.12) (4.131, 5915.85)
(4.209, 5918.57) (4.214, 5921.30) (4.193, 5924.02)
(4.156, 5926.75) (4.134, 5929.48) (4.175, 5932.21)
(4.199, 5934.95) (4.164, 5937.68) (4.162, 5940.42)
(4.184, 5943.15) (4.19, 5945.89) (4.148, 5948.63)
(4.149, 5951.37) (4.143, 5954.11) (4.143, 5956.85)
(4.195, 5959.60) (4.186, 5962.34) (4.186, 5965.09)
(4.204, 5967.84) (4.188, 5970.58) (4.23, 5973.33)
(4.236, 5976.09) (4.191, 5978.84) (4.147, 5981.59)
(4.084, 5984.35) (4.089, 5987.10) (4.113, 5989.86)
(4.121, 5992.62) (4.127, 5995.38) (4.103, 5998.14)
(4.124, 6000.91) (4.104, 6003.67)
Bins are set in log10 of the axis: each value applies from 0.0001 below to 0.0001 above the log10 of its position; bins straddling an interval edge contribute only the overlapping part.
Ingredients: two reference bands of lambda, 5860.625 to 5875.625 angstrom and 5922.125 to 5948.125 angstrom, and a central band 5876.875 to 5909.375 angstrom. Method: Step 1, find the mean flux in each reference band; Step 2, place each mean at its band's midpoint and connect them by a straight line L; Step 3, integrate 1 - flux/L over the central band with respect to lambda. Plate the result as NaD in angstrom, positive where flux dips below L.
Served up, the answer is 0.9 angstrom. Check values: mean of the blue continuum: 4.21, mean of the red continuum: 4.17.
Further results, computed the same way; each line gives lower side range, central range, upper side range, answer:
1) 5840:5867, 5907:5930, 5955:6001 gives 0.2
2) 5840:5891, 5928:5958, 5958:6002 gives 0.1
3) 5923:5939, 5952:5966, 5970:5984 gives 0.0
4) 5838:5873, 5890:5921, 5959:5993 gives 1.0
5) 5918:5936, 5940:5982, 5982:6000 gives -0.4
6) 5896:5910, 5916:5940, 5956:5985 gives -0.2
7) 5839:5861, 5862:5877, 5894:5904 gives -0.1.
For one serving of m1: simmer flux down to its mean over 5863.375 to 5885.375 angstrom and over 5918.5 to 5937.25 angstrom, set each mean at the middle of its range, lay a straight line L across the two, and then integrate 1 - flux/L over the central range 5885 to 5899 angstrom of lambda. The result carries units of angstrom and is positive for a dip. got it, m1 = 1.1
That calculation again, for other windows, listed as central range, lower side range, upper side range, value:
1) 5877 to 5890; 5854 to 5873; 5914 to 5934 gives 0.1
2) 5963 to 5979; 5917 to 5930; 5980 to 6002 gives -0.3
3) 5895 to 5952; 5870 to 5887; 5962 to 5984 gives 0.8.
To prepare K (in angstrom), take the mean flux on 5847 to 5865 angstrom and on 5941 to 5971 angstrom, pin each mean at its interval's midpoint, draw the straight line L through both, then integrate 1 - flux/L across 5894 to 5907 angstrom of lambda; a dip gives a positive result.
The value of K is 0.42 angstrom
